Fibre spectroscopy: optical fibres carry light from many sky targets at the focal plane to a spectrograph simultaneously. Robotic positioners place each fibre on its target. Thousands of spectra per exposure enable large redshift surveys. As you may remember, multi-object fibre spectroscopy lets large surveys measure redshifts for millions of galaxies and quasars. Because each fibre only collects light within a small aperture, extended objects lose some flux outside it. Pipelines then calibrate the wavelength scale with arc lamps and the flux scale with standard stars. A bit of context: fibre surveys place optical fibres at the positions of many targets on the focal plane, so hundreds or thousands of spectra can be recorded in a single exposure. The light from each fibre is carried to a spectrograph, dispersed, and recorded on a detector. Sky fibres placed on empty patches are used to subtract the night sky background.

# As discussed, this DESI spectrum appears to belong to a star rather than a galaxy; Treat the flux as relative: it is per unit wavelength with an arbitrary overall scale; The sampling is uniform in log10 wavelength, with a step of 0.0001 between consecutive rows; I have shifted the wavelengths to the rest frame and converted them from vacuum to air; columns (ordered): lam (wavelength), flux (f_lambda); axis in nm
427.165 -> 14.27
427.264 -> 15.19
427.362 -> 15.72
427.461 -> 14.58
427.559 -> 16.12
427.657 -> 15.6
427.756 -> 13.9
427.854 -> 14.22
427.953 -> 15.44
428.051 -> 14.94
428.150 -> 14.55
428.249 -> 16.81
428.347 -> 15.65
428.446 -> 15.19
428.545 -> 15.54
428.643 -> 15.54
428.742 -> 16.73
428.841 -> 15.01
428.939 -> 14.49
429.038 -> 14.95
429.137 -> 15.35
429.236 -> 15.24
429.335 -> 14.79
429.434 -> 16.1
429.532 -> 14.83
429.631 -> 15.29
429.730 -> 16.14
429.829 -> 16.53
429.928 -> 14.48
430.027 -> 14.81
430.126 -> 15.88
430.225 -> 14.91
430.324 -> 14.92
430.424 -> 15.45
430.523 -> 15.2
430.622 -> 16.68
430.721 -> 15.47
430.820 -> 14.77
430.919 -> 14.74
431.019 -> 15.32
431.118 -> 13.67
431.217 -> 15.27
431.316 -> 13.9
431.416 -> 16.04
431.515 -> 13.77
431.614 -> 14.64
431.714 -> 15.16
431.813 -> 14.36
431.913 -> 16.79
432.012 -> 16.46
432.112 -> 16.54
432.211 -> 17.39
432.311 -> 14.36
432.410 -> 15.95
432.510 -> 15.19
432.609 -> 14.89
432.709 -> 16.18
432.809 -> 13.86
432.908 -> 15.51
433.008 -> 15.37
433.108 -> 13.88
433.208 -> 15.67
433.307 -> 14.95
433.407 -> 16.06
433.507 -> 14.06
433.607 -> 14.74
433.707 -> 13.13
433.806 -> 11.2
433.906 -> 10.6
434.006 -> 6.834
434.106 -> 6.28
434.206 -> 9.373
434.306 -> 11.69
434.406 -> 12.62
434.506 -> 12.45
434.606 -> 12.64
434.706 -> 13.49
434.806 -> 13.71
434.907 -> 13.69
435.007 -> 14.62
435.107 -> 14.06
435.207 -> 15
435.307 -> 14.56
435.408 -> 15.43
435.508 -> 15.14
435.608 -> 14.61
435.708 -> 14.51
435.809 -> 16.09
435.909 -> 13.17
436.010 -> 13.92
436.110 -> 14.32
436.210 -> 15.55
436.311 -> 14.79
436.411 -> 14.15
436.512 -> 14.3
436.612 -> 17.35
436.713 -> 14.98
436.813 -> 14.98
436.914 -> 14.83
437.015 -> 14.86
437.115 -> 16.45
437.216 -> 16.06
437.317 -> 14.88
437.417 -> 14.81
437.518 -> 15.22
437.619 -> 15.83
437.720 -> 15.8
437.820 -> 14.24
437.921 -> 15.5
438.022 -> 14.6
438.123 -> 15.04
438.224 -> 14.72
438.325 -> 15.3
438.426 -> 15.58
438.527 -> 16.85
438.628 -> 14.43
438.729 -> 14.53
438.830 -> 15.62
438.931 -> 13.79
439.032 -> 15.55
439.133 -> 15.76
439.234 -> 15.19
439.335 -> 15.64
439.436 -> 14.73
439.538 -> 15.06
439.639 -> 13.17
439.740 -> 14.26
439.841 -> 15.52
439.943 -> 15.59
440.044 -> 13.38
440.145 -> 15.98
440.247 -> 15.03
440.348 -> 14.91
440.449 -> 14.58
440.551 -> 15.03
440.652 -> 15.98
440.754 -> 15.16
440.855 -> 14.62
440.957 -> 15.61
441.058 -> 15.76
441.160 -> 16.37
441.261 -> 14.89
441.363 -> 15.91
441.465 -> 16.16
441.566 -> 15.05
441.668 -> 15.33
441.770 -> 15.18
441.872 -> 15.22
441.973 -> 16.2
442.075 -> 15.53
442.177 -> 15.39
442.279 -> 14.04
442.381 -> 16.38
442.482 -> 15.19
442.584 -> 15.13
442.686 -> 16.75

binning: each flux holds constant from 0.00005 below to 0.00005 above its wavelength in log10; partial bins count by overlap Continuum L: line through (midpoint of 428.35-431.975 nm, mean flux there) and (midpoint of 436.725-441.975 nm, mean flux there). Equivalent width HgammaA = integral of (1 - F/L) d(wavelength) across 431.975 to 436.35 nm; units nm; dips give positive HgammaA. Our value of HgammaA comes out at 0.36 nm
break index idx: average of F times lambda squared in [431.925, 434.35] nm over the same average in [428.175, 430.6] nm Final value 0.91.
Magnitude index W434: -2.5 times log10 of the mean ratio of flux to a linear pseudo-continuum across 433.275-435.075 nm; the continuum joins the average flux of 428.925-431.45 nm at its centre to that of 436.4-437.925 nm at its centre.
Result 0.23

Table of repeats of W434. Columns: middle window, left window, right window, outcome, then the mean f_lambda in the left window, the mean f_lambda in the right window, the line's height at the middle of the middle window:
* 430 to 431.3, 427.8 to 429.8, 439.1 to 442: 0.014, 15.4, 15.2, 15.3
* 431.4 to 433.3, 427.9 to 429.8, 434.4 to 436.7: -0.034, 15.4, 14.4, 14.9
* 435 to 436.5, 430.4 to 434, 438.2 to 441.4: 0.023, 14.8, 15.1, 15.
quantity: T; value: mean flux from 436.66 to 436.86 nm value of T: 15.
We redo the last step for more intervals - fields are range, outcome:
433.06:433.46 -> 15.1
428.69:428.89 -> 15.9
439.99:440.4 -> 14.9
